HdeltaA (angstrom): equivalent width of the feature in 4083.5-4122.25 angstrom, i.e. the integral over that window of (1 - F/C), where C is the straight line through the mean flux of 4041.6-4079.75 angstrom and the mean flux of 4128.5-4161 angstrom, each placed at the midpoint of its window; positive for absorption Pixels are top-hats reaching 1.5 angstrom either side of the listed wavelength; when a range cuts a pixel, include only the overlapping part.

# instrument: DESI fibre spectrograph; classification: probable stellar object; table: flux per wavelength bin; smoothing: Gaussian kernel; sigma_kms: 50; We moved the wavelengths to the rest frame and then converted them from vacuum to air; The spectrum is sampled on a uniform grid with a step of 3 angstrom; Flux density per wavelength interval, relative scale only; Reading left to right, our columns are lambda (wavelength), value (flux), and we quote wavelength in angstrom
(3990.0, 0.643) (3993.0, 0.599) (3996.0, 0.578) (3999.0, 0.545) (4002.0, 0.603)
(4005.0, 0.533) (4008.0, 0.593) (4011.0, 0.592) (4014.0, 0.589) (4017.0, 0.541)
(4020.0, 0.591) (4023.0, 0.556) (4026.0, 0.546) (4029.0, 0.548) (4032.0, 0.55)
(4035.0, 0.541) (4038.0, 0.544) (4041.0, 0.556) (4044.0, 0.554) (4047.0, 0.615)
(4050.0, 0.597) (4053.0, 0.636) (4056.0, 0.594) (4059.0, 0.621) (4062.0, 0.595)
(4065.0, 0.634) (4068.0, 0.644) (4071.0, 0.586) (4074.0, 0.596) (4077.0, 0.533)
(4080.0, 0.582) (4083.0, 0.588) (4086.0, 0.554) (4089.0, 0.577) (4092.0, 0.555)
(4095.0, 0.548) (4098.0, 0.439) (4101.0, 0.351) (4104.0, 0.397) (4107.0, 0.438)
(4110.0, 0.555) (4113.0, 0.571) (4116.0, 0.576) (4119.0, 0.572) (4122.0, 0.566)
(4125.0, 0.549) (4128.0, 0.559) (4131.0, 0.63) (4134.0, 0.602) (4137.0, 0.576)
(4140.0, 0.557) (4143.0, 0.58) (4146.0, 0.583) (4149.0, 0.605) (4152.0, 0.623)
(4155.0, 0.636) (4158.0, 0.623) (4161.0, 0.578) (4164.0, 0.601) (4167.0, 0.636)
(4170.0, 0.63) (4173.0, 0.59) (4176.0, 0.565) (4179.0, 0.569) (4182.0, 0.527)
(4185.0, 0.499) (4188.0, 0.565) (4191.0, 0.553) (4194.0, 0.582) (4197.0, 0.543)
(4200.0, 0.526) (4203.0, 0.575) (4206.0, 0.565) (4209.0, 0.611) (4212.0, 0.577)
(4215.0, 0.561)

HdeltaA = 5.40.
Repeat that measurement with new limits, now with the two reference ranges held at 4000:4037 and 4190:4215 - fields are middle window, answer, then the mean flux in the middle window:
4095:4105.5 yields 2.7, 0.417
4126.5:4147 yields -0.7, 0.584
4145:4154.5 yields -0.7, 0.608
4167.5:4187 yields 0.0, 0.567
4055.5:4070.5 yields -1.4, 0.617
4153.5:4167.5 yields -1.2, 0.613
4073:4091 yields -0.2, 0.571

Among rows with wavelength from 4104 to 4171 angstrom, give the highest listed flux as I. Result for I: 0.636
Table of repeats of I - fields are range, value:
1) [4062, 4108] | 0.644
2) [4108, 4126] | 0.576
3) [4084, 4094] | 0.577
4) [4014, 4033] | 0.591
